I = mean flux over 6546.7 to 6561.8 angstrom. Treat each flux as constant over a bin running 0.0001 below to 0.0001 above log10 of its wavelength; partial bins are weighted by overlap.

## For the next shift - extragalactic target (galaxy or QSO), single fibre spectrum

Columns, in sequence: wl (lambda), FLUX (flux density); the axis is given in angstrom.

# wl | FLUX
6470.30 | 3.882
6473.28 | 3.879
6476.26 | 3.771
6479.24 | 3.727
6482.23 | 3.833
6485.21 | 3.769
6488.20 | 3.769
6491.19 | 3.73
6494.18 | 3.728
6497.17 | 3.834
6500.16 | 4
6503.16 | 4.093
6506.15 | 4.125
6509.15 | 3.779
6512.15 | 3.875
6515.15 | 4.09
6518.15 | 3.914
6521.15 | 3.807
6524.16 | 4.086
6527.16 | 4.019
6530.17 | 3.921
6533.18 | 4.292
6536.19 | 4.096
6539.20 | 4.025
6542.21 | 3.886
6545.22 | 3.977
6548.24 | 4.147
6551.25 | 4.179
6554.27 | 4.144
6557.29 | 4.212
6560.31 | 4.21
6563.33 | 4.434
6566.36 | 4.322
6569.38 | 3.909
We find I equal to 4.18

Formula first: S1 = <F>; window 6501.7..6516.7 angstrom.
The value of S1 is 3.99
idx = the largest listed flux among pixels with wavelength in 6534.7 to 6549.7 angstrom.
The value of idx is 4.147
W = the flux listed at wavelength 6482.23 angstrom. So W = 3.833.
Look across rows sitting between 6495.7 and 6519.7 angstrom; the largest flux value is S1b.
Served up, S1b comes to 4.125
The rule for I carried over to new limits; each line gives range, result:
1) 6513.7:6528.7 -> 3.98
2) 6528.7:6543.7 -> 4.04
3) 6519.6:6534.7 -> 4.02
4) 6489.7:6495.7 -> 3.73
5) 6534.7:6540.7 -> 4.06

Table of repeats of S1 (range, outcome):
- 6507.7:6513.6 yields 3.83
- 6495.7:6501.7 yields 3.92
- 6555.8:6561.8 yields 4.21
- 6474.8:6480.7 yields 3.75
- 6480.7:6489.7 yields 3.79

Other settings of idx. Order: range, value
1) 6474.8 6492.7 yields 3.833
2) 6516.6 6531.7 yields 4.086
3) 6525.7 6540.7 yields 4.292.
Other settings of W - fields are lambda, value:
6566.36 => 4.322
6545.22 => 3.977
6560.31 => 4.21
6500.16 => 4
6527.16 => 4.019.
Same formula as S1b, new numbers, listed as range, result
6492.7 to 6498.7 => 3.834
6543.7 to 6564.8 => 4.434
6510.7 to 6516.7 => 4.09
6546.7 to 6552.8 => 4.179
